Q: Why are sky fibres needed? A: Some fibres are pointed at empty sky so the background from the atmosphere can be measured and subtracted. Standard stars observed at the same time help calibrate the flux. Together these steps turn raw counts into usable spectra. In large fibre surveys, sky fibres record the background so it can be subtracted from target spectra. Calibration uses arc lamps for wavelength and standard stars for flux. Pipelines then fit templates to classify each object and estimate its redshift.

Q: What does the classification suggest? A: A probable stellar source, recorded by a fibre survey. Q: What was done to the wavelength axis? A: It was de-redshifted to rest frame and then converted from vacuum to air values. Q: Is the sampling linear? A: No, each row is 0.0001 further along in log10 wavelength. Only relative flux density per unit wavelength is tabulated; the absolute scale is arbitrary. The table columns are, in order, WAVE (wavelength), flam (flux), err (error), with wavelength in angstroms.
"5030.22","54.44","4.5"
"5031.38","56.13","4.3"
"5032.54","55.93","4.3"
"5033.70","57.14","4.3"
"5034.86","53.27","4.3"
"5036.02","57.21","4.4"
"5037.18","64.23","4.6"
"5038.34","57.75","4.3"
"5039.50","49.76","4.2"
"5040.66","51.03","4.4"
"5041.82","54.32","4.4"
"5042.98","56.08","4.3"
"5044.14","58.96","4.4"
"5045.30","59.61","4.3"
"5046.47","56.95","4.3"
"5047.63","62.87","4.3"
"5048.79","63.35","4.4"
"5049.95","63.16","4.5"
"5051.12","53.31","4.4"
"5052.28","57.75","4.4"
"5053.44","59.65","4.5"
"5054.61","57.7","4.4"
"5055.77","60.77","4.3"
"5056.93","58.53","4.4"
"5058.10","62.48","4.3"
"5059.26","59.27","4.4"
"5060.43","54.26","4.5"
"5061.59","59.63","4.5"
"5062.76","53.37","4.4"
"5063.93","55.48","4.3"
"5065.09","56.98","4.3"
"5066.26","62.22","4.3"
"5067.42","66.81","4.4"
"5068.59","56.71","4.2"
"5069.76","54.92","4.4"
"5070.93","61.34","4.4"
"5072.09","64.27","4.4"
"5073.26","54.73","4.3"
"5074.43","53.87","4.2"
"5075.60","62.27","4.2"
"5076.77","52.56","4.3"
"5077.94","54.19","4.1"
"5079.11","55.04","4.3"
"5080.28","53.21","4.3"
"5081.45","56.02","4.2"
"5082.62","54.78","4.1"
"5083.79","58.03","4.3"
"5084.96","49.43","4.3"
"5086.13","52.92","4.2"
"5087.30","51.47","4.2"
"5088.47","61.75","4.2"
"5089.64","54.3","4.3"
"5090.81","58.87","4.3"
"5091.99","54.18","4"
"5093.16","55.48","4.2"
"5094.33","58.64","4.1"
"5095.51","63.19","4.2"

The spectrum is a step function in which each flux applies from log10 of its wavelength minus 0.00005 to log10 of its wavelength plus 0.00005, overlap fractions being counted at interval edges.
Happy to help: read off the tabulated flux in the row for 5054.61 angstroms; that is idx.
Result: 57.7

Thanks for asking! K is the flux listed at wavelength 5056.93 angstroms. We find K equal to 58.53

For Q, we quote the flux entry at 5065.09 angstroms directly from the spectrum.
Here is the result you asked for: 56.98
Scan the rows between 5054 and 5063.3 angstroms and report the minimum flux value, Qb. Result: 53.37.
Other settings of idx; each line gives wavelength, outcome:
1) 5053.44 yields 59.65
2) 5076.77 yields 52.56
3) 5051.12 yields 53.31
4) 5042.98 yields 56.08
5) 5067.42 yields 66.81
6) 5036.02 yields 57.21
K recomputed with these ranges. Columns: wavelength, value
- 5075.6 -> 62.27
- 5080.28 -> 53.21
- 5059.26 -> 59.27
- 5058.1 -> 62.48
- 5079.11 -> 55.04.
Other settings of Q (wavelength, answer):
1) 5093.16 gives 55.48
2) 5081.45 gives 56.02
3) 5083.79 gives 58.03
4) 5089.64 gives 54.3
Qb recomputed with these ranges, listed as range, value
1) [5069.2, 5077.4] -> 52.56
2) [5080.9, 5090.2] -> 49.43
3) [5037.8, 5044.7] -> 49.76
